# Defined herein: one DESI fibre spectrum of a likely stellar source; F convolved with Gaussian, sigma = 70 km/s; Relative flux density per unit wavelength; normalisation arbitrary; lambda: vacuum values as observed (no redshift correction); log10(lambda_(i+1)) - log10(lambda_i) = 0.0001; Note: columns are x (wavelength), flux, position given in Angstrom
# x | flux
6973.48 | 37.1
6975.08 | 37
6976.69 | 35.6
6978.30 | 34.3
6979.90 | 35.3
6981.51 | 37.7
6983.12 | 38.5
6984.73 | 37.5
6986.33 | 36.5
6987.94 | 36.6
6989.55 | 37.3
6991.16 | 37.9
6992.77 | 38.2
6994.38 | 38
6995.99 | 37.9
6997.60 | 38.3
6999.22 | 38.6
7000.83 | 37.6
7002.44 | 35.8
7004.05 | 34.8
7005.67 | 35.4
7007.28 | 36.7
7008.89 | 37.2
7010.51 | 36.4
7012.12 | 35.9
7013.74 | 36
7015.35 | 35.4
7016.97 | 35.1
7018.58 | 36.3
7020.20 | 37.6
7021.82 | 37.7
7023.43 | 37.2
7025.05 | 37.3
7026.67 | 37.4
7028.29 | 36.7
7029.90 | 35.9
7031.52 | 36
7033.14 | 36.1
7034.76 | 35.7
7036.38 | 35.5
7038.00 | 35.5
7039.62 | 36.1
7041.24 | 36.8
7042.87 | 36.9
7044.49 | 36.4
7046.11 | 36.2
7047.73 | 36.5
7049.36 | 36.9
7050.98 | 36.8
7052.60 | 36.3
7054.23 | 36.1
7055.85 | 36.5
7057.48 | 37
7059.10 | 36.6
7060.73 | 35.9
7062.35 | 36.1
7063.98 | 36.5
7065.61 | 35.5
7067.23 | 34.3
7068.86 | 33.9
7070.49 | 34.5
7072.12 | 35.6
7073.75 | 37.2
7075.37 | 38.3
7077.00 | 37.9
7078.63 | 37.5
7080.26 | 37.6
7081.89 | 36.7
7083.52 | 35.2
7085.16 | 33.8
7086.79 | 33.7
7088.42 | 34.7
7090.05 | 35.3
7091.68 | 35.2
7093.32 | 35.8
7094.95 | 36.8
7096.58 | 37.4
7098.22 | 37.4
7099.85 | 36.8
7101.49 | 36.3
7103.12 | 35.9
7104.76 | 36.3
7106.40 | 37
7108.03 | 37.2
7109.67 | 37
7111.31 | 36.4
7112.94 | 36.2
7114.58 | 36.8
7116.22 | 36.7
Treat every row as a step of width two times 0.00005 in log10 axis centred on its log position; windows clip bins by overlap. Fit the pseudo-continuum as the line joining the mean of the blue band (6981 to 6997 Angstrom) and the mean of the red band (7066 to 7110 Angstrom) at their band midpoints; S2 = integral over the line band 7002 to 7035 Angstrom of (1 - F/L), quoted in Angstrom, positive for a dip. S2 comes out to 0.7 Angstrom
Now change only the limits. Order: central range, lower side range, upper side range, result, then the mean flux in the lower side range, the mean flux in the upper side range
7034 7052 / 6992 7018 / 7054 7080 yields 0.1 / 36.7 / 36.3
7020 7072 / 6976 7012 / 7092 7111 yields 0.8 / 36.9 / 36.7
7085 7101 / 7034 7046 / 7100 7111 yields 0.3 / 36.1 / 36.6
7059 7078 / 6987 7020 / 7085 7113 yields 0.2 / 36.8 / 36.1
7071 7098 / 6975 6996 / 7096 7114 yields 0.4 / 37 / 36.7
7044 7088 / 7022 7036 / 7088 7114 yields 0.4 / 36.6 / 36.4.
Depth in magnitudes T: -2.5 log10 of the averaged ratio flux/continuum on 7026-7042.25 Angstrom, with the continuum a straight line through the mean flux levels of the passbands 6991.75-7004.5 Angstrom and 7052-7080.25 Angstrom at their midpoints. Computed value 0.02 mag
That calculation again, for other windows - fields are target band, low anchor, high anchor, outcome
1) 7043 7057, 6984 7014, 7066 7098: -0.01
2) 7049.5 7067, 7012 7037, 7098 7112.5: 0.01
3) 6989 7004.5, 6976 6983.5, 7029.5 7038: -0.04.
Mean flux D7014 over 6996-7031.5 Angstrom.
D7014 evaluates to 36.6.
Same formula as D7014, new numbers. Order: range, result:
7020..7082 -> 36.4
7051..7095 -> 35.9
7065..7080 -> 36.2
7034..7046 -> 36.1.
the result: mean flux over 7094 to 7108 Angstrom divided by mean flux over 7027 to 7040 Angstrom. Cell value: 1.0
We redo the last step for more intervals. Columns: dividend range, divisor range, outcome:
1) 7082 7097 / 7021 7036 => 0.96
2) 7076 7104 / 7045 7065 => 0.99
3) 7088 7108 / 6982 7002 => 0.96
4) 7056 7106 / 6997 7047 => 0.99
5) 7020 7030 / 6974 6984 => 1.02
